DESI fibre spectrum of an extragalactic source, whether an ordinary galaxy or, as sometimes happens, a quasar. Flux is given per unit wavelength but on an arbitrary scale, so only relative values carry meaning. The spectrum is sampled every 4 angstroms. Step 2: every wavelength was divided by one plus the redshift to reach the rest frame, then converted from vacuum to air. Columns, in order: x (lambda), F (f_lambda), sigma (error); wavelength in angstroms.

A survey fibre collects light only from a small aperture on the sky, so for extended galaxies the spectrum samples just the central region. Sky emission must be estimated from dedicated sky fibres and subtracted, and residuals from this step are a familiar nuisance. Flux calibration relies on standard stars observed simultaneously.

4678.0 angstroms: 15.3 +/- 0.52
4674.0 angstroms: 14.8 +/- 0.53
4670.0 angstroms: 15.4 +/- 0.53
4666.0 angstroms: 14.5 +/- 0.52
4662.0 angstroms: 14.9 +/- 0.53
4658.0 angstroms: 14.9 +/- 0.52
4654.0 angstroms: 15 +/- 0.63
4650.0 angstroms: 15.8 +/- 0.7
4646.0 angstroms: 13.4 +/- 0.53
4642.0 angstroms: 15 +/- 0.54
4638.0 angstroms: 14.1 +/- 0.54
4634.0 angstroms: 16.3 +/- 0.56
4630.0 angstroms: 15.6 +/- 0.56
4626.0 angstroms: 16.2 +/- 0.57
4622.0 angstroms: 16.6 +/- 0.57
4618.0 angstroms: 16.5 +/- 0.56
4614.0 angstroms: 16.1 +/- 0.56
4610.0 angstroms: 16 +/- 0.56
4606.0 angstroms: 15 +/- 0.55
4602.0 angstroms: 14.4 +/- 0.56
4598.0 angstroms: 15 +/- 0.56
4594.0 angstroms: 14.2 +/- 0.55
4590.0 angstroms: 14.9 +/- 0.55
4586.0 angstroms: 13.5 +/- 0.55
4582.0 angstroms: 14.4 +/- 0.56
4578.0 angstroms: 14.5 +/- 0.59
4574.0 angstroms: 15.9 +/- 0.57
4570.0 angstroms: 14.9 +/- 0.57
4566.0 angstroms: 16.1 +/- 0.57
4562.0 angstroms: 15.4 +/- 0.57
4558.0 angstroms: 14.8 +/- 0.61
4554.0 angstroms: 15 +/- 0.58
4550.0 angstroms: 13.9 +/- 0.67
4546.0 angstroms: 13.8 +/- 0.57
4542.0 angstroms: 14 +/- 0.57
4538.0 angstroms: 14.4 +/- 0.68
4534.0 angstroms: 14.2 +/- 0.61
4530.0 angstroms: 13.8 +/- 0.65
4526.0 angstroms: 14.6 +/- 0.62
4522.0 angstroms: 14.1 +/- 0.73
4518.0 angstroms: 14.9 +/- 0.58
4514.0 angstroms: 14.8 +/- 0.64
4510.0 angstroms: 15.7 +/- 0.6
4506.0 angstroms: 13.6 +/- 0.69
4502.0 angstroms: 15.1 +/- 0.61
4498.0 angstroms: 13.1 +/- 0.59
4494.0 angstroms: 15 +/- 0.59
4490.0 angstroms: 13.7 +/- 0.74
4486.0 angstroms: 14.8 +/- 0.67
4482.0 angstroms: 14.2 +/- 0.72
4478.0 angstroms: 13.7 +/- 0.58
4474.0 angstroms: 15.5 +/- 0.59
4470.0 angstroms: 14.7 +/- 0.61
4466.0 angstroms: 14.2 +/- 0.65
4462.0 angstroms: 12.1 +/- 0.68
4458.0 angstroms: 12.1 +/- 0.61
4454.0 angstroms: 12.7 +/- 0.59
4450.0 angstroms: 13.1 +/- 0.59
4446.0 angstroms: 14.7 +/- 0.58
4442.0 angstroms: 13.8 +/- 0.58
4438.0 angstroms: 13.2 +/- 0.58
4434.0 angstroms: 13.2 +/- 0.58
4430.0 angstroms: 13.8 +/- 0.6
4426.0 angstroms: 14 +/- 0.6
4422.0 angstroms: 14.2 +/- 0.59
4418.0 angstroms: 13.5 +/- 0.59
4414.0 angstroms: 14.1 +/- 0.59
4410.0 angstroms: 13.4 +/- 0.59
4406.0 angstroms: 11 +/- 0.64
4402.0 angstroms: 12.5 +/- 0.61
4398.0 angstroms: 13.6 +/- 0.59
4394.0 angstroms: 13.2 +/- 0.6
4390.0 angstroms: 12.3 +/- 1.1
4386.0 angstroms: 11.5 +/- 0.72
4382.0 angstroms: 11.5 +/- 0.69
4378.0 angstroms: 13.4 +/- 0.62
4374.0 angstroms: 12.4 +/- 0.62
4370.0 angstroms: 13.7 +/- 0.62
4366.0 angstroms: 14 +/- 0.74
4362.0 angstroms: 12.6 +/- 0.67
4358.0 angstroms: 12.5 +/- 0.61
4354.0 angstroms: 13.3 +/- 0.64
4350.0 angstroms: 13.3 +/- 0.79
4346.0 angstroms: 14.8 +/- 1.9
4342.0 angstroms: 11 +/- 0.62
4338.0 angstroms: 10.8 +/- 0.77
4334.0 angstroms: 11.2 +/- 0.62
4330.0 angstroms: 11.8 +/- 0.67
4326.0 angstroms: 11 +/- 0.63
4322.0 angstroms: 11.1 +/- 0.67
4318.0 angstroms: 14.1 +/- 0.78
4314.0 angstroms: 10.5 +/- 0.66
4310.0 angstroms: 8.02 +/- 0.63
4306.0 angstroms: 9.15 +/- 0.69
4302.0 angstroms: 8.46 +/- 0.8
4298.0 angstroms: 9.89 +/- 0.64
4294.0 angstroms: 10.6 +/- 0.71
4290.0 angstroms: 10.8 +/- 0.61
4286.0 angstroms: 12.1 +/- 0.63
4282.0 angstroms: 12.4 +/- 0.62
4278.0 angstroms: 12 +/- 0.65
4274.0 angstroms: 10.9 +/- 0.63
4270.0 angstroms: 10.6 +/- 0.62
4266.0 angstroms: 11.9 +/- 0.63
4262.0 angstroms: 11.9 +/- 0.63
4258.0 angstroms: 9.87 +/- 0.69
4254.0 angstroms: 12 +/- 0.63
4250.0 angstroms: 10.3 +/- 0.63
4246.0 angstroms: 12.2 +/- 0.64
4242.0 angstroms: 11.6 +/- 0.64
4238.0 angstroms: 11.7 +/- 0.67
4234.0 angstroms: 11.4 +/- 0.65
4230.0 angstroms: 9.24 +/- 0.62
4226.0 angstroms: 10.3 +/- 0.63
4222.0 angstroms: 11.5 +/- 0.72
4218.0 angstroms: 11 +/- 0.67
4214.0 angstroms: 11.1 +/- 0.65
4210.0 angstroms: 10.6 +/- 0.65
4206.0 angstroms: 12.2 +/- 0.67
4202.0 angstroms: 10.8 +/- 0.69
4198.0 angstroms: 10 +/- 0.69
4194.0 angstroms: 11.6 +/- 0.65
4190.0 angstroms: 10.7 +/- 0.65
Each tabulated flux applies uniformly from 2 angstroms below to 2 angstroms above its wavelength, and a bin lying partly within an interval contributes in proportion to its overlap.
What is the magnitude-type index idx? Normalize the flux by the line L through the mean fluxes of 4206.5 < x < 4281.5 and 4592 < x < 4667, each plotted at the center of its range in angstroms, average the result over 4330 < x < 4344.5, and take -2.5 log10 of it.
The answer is 0.08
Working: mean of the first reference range 11.2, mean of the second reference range 15.2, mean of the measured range 11.2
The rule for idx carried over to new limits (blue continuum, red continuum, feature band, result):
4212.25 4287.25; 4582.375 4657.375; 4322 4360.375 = 0.01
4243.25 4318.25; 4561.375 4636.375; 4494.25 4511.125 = -0.03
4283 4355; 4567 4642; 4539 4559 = 0.01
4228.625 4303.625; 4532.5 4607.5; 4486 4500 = -0.02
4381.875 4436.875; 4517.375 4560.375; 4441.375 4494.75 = -0.02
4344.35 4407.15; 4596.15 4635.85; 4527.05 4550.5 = 0.06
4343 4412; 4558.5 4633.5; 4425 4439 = -0.01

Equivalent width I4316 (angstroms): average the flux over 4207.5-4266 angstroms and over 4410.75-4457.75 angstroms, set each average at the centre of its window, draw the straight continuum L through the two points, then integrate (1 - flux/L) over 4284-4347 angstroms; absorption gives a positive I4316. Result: 6.26 angstroms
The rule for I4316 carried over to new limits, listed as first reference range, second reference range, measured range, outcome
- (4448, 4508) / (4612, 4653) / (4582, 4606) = 1.1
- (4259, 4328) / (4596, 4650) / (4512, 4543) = -0.6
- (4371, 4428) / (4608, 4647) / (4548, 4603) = 0.8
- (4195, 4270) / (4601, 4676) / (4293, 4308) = 3.0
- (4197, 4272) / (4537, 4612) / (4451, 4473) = 0.4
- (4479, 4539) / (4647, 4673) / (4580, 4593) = 0.4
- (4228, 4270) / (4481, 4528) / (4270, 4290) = -0.1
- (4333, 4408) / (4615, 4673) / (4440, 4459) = 0.0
